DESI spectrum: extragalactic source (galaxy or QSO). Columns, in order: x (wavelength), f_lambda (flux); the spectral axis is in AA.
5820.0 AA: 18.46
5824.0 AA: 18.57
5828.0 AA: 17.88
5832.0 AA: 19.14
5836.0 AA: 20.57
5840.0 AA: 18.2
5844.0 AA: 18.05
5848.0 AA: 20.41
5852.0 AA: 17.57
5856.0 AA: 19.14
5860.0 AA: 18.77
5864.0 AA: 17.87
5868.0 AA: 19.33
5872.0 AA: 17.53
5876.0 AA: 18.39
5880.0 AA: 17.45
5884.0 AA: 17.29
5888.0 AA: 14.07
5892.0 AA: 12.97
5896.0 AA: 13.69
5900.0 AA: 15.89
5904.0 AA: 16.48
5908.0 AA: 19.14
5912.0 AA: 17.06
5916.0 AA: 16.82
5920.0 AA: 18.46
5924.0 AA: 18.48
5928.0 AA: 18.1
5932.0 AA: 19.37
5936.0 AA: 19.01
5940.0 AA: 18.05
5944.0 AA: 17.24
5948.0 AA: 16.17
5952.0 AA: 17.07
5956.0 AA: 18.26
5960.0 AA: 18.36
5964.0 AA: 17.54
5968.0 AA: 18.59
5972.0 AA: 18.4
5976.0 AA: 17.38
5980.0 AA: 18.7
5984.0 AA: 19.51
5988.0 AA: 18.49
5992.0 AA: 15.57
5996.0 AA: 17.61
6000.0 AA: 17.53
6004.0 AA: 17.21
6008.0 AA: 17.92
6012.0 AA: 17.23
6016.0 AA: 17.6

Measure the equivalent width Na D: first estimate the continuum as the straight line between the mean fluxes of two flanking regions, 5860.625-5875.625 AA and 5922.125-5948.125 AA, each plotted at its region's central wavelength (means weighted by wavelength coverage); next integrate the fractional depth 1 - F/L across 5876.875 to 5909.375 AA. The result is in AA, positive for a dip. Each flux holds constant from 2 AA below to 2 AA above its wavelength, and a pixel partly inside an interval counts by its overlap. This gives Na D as 4.21 AA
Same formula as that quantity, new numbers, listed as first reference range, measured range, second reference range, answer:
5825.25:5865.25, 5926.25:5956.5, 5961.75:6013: 0.42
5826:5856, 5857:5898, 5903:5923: 3.34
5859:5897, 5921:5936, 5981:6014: -1.35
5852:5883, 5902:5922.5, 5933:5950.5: 0.36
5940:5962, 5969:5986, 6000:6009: -0.98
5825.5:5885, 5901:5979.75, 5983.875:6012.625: 0.20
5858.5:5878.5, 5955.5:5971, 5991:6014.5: -0.54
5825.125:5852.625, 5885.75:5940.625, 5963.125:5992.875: 4.54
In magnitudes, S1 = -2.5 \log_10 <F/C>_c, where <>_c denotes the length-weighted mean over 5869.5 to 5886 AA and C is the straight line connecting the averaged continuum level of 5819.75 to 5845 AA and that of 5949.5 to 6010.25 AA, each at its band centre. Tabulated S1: 0.05 mag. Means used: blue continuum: 18.7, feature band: 17.7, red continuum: 17.9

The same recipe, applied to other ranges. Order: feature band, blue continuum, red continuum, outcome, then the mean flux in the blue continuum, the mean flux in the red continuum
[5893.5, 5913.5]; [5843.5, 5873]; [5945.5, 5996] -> 0.12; 18.6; 17.8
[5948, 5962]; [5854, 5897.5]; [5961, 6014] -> 0.00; 17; 17.8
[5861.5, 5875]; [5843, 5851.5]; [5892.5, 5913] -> -0.02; 19.1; 16.2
